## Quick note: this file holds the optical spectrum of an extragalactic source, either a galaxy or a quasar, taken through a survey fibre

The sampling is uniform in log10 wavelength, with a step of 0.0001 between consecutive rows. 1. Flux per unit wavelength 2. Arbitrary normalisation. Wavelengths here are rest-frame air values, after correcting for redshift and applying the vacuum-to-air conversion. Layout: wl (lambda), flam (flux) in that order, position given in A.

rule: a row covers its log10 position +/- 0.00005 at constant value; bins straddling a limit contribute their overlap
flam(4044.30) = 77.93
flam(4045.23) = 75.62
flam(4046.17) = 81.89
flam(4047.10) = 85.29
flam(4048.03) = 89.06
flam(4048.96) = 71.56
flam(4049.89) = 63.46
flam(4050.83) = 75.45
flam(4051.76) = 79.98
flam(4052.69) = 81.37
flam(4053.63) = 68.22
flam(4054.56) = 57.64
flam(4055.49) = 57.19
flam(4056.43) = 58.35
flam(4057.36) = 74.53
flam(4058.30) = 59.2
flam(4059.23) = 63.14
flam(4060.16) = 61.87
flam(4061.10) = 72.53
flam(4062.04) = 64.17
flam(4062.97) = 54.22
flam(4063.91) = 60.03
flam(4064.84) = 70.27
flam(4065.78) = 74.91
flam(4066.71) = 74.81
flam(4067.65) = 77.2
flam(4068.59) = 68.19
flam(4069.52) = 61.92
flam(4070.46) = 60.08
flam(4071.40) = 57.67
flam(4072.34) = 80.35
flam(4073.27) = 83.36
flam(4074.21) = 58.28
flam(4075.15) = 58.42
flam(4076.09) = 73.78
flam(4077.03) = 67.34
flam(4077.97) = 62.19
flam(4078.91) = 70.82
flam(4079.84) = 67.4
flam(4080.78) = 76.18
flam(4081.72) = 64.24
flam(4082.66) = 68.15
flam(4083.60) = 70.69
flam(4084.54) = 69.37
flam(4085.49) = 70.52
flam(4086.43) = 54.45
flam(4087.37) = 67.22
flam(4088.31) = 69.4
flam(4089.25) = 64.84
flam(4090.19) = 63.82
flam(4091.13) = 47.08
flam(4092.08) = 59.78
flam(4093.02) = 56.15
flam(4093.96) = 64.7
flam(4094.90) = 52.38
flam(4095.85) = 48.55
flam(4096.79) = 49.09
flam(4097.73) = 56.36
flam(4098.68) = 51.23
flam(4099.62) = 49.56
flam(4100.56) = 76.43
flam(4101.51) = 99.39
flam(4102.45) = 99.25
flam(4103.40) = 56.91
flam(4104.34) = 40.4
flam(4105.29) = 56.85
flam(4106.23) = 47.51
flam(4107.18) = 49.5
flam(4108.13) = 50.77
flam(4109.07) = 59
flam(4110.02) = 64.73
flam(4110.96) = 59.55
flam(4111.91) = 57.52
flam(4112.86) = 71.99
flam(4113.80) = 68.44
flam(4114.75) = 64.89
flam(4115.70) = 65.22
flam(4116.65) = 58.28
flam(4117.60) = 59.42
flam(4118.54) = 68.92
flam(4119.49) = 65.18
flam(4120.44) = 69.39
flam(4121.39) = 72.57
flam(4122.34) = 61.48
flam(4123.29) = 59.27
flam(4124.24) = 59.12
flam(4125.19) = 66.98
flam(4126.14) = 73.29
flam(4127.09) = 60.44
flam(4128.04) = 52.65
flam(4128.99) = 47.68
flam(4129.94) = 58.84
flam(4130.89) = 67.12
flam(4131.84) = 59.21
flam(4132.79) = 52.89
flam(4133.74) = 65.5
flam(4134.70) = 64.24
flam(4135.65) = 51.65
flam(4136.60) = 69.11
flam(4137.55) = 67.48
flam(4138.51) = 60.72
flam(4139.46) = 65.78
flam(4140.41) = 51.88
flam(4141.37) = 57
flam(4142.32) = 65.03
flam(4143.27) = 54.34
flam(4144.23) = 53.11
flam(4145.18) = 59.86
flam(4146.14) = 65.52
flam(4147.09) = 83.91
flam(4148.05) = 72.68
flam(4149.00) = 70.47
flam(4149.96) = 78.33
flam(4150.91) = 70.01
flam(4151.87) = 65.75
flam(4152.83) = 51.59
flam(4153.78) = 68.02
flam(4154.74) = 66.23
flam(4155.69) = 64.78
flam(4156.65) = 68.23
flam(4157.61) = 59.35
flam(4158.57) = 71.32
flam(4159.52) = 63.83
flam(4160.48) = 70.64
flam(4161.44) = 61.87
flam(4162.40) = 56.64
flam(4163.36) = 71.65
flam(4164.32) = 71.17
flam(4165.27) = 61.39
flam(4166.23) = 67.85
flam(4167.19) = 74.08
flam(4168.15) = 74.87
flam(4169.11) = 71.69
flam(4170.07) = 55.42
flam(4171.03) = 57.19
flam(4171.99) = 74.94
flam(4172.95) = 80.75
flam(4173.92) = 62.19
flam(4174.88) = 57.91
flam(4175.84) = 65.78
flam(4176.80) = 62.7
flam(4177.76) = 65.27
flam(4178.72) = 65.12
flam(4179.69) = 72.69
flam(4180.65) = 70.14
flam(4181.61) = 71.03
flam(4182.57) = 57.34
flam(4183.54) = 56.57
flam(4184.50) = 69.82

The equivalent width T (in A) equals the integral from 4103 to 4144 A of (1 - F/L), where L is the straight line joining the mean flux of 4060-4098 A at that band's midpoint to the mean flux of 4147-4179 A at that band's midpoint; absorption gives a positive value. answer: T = 3.4 A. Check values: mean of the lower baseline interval 64.8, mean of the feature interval 60.4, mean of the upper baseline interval 67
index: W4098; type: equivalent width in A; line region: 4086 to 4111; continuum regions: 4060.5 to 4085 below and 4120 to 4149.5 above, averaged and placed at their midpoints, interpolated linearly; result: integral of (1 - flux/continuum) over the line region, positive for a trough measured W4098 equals 2.2 A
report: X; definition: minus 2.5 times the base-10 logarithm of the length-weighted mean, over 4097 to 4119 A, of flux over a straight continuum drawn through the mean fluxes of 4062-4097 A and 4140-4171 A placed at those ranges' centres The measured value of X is 0.05 mag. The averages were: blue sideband 64.9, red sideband 65.5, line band 62.1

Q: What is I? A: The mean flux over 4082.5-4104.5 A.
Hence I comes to 63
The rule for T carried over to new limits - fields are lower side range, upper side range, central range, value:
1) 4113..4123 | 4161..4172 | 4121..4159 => 1.5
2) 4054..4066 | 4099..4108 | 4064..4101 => -0.6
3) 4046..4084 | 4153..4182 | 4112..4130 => 1.1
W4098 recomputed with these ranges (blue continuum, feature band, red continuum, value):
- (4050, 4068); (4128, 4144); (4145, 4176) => 1.84 A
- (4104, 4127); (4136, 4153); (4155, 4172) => -0.10 A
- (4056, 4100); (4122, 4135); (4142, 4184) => 0.94 A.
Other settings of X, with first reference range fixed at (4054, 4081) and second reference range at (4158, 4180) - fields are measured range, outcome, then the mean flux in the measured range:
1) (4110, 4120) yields 0.04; 64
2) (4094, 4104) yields 0.05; 63.7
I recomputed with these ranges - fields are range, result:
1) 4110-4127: 64.7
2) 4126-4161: 63.4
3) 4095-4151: 62.3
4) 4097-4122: 62.9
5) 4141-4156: 65.5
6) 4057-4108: 64.3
